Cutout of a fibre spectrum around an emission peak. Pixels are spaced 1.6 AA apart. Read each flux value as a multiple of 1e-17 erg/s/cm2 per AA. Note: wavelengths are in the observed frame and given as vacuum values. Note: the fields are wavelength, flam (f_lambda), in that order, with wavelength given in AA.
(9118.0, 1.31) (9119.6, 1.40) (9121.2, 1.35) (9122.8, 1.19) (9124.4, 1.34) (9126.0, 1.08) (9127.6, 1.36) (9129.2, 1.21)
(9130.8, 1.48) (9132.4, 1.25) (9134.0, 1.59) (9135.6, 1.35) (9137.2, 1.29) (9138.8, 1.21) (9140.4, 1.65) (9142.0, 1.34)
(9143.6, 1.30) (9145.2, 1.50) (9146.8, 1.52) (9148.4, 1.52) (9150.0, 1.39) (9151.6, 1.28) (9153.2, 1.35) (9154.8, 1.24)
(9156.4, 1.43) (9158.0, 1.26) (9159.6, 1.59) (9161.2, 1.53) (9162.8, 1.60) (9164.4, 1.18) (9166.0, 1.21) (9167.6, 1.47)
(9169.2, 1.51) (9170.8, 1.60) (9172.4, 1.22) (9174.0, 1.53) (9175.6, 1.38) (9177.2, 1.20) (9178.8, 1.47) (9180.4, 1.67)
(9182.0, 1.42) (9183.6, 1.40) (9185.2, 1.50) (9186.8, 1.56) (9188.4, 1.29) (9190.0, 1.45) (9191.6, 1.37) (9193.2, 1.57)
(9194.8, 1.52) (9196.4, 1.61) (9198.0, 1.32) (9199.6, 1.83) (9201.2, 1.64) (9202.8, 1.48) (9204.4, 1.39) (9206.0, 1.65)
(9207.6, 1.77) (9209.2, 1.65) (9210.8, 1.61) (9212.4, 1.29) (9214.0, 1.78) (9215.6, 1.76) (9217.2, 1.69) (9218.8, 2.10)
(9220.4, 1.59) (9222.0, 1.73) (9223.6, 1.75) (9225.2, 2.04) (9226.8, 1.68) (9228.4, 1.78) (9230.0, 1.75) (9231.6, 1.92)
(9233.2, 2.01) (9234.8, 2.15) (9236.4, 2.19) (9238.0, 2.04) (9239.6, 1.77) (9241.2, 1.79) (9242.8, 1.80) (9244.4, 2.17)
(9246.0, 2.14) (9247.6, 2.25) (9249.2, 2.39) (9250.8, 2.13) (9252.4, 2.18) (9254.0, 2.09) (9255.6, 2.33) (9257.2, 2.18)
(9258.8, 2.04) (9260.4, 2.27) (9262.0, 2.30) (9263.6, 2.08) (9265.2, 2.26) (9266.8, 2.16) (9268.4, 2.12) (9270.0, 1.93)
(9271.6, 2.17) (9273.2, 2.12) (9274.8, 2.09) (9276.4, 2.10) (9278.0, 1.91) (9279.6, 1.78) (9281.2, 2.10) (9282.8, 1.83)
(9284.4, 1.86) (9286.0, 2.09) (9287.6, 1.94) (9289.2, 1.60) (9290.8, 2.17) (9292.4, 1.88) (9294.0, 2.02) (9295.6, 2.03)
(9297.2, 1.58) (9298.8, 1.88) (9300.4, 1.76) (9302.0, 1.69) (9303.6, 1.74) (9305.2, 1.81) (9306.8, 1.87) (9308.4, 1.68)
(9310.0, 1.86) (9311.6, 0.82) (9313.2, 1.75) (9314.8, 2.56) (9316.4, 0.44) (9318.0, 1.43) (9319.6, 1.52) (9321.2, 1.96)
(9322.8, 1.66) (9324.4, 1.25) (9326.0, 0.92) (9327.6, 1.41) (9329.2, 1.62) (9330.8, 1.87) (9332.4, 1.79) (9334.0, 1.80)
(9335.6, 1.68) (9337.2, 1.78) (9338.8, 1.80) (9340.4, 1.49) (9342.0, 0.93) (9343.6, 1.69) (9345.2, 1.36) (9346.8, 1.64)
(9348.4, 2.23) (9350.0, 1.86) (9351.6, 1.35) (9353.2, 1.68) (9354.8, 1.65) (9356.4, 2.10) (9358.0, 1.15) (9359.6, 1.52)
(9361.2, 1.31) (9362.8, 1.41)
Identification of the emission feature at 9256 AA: H-beta 4861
